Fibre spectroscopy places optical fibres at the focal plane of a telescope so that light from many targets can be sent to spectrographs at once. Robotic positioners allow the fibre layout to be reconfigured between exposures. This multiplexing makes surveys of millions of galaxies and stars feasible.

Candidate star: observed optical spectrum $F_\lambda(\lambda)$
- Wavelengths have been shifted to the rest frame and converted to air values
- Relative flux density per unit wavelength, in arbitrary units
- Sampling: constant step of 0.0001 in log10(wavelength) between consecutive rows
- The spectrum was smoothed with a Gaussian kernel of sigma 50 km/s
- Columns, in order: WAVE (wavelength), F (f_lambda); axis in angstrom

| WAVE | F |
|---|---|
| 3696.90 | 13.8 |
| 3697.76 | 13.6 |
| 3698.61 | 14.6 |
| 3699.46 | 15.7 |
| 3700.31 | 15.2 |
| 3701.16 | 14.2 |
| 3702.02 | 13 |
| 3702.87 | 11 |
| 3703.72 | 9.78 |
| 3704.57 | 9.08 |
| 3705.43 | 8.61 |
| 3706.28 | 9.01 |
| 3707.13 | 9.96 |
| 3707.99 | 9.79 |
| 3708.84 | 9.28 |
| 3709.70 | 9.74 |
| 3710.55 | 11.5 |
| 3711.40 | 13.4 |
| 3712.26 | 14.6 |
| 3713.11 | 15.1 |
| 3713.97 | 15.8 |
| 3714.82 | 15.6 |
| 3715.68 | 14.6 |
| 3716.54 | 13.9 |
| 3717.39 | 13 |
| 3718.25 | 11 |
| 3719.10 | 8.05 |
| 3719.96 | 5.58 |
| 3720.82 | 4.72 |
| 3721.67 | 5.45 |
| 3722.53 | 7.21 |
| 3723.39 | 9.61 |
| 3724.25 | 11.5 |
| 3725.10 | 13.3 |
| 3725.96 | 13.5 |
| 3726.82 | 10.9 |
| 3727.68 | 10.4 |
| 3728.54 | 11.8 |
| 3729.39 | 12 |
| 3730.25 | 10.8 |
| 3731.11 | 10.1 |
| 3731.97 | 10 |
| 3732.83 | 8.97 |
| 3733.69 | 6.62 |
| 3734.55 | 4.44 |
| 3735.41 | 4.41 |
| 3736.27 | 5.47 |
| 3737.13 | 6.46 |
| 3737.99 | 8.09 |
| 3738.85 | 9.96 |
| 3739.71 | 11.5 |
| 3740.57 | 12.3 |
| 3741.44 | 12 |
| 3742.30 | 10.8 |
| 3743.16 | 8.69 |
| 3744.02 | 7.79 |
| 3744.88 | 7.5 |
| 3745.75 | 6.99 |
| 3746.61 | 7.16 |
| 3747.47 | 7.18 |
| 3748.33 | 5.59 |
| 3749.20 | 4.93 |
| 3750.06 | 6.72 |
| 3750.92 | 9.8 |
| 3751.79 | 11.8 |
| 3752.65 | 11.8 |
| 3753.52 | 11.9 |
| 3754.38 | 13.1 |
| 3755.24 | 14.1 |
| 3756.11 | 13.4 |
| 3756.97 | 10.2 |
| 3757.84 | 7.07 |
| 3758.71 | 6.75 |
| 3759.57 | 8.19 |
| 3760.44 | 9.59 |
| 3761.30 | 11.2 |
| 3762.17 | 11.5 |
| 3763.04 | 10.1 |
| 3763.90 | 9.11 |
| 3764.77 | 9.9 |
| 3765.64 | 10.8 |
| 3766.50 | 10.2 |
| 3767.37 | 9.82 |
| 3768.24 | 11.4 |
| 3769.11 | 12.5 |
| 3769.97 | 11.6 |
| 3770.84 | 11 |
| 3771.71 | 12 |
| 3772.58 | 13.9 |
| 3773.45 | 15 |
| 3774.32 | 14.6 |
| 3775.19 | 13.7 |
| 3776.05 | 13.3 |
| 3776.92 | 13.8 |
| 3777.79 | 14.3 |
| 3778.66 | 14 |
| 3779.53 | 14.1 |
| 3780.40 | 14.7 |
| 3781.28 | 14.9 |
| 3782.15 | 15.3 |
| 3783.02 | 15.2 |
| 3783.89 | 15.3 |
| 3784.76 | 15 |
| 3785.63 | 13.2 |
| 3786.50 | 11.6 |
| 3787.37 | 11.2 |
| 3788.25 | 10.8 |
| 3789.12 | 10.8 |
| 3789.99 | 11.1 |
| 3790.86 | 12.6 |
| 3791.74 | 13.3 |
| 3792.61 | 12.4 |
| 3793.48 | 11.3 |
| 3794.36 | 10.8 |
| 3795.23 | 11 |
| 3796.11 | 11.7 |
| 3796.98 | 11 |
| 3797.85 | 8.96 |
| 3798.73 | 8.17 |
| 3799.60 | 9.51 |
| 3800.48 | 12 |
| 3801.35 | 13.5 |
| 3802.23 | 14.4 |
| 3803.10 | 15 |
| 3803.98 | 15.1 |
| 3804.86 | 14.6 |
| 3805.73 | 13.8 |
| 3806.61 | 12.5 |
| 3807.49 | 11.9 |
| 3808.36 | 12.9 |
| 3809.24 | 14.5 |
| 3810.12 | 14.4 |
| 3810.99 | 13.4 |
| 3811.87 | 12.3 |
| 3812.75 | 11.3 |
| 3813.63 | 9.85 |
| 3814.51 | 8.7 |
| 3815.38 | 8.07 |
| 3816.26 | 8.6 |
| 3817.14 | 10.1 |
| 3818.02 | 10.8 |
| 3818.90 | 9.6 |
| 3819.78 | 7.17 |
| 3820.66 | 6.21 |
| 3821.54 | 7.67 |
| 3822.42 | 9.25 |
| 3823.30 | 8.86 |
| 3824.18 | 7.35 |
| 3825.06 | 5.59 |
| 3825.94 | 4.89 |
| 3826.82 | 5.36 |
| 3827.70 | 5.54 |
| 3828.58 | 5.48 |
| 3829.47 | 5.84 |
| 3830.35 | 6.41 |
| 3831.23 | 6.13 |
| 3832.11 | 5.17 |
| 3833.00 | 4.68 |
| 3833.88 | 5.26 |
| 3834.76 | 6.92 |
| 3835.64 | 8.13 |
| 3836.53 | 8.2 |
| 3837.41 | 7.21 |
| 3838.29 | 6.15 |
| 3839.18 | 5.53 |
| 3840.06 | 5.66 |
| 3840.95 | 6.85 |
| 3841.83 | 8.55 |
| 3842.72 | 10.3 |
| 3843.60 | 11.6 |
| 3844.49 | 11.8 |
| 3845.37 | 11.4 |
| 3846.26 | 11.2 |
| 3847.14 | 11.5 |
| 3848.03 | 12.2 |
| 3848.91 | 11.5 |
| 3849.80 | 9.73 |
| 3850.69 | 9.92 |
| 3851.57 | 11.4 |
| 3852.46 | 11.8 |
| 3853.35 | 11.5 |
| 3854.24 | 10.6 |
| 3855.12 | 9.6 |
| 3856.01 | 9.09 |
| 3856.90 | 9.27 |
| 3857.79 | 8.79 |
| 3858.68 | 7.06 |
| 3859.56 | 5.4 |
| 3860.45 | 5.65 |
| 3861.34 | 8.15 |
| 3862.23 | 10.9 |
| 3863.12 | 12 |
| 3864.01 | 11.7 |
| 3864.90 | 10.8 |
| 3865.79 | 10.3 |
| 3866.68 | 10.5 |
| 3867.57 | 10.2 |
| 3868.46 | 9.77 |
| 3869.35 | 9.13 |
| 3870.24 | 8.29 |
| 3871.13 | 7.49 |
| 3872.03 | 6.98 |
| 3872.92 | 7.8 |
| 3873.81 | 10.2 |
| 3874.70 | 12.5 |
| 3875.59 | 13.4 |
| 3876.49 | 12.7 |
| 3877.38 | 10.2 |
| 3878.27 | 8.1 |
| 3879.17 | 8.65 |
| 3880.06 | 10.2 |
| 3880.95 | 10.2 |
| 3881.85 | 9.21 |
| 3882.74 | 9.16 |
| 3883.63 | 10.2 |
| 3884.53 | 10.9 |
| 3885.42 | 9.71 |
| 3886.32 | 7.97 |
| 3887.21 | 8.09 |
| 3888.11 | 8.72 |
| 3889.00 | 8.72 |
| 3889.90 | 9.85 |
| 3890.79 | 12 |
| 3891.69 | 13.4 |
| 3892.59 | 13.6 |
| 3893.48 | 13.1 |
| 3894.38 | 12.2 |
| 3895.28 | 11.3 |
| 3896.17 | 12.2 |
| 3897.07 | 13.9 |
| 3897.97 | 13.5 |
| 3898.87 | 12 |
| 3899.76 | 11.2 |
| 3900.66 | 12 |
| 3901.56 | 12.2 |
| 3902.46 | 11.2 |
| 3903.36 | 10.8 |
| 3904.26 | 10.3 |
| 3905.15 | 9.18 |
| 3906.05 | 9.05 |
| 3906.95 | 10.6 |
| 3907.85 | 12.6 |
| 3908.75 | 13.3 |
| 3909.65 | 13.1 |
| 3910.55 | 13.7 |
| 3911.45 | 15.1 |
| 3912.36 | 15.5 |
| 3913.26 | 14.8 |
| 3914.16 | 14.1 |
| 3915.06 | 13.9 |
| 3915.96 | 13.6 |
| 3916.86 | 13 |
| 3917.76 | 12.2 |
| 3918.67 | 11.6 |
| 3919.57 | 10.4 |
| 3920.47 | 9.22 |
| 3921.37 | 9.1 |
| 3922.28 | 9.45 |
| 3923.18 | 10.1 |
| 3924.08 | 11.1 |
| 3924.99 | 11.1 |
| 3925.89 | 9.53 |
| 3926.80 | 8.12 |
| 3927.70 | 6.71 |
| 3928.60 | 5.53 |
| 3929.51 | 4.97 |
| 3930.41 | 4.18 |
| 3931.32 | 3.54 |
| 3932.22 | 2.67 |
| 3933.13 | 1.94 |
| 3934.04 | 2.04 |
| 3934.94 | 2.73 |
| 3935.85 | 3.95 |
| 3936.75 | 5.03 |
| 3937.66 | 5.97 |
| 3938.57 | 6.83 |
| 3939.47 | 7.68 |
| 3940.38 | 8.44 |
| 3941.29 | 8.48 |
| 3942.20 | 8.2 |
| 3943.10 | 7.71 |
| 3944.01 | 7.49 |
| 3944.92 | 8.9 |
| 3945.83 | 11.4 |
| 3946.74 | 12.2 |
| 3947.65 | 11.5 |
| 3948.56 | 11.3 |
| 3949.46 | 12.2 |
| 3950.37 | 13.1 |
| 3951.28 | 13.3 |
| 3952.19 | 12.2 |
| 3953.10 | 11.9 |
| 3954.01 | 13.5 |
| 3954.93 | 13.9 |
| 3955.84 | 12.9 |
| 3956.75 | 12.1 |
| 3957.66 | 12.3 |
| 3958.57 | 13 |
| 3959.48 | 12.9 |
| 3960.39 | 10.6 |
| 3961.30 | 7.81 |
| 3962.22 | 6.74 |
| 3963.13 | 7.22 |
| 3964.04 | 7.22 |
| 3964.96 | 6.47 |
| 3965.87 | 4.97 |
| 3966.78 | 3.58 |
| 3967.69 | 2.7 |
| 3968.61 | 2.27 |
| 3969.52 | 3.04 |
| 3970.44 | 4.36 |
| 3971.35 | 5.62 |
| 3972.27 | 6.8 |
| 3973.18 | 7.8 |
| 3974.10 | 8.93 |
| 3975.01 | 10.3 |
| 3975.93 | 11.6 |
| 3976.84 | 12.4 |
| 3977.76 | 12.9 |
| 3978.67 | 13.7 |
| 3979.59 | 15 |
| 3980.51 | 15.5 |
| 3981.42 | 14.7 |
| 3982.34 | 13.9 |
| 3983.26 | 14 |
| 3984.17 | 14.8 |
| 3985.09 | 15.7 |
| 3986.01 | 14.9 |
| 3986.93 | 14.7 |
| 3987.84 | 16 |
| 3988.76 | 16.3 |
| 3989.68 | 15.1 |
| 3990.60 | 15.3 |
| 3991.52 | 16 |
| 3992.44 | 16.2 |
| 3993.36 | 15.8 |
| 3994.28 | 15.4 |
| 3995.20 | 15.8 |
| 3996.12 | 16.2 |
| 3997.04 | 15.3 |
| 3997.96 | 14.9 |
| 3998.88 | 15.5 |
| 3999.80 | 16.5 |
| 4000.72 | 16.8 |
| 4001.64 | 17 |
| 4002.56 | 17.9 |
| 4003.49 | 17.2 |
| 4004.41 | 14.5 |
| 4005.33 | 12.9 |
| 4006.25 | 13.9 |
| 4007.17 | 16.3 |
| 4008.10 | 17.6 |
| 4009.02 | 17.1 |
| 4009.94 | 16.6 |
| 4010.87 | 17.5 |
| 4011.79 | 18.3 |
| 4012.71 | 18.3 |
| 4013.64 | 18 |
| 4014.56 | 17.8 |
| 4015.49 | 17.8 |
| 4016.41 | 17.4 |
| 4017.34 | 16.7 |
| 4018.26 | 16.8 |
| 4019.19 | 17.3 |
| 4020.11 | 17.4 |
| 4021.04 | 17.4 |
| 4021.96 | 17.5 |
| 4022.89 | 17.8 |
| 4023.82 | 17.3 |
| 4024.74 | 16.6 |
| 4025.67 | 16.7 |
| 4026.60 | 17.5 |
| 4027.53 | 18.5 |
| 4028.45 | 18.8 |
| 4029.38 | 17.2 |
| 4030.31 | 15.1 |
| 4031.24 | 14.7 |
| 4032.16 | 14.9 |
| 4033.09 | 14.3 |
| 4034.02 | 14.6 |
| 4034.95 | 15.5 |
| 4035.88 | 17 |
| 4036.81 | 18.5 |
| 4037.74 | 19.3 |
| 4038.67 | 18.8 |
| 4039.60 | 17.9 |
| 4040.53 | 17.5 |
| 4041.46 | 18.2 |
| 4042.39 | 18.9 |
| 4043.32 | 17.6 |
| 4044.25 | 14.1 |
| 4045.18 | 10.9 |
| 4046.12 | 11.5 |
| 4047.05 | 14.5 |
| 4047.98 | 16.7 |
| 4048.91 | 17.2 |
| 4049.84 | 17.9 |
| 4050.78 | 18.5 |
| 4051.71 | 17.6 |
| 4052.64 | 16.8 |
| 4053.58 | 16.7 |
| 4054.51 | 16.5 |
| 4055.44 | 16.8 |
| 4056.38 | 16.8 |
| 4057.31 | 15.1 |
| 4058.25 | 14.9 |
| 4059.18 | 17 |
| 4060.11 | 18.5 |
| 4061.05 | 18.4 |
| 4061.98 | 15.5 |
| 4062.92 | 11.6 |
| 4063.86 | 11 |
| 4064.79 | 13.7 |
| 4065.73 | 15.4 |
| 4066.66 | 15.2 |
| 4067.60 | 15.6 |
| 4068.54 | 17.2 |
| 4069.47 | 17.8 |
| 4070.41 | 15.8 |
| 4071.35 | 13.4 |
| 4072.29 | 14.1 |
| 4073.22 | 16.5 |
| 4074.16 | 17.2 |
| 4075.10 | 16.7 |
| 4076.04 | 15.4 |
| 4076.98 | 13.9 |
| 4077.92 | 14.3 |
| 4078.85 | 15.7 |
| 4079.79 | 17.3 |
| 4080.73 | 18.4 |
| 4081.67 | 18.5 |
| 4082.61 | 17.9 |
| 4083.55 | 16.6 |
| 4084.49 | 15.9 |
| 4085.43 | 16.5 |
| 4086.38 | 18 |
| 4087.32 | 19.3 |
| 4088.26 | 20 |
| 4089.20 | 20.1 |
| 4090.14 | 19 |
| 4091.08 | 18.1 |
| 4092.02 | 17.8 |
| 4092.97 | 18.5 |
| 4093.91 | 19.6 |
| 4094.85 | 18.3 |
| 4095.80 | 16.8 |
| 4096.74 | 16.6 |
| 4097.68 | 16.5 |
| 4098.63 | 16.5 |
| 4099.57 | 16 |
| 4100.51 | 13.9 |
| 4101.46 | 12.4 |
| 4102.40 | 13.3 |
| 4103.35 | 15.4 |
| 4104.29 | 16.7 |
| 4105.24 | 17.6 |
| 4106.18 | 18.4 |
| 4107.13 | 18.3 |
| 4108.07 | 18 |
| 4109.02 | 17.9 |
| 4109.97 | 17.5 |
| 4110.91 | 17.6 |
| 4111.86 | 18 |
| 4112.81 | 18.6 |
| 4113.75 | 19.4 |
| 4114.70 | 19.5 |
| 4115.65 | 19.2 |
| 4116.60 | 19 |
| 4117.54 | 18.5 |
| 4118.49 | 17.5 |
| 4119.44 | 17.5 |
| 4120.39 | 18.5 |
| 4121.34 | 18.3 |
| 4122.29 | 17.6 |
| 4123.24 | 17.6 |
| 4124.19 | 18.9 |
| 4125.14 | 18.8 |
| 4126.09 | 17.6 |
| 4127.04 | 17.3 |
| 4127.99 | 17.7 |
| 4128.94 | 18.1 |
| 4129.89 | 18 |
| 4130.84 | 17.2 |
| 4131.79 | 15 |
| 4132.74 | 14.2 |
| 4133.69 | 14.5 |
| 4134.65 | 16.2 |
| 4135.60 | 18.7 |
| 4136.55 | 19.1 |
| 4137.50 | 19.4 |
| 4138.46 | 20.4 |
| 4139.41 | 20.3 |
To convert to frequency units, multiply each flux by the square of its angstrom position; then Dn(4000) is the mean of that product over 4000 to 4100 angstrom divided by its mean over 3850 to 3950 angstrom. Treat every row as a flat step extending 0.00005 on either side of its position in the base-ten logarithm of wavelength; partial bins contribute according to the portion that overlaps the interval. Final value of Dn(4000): 1.83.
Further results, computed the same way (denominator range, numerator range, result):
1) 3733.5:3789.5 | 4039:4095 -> 1.79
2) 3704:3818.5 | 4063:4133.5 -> 1.83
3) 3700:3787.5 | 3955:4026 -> 1.43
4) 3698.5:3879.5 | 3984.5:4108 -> 1.82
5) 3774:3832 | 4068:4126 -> 1.81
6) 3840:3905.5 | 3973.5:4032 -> 1.65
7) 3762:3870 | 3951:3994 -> 1.17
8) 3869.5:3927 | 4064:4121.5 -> 1.70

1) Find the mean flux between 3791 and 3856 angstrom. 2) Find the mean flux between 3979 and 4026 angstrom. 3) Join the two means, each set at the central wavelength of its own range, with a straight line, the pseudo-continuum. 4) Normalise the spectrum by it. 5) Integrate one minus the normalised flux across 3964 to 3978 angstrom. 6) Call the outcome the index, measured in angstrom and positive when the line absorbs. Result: 7.7 angstrom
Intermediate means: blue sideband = 9.75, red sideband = 16.2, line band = 6.83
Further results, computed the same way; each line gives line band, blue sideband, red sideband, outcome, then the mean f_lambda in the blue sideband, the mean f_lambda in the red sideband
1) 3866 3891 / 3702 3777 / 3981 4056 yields 6.9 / 10.3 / 16.4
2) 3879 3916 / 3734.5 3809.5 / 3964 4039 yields 4.2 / 11.2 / 14.5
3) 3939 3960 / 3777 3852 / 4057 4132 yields 3.8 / 10.4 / 17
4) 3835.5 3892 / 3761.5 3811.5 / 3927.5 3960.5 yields 5.4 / 12.5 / 8.74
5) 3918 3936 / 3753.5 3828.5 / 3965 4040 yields 8.6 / 11.3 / 14.7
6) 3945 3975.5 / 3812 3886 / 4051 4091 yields 8.0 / 8.91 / 16.4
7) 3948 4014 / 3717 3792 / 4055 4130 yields 9.2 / 10.6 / 17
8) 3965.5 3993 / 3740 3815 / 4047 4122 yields 6.8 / 11.6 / 16.9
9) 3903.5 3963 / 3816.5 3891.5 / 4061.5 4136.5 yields 8.3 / 8.91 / 16.9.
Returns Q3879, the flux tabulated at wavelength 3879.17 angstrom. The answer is 8.65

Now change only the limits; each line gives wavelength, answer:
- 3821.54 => 7.67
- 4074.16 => 17.2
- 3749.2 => 4.93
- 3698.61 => 14.6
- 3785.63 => 13.2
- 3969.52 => 3.04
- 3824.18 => 7.35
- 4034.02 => 14.6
